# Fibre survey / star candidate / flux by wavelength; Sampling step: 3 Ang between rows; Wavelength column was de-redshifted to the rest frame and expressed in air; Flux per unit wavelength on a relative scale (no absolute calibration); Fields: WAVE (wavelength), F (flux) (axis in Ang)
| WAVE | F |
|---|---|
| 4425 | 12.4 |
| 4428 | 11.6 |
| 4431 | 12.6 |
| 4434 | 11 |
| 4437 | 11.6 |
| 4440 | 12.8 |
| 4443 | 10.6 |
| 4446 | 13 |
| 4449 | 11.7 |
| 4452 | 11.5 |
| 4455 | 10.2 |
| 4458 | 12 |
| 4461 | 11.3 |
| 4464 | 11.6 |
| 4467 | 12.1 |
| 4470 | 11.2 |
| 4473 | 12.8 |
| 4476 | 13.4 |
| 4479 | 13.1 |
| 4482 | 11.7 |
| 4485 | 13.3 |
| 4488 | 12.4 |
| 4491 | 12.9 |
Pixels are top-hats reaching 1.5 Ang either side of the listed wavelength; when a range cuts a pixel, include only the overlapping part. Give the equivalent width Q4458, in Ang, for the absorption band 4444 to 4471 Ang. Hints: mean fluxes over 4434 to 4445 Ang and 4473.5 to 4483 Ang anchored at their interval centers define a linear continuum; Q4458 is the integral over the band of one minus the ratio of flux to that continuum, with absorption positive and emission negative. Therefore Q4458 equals 1.2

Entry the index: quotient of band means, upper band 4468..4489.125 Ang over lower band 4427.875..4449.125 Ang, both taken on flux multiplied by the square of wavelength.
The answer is 1.1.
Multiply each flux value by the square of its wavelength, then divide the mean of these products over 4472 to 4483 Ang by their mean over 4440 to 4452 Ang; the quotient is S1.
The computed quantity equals 1.1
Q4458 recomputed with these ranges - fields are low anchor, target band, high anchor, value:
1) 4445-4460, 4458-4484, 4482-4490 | 0.05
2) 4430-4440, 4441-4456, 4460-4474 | 0.43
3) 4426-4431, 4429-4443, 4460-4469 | 0.09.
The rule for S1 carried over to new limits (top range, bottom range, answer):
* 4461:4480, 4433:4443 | 1.07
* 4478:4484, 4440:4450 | 1.06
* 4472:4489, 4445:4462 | 1.12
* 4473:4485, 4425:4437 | 1.11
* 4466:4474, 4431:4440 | 1.03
